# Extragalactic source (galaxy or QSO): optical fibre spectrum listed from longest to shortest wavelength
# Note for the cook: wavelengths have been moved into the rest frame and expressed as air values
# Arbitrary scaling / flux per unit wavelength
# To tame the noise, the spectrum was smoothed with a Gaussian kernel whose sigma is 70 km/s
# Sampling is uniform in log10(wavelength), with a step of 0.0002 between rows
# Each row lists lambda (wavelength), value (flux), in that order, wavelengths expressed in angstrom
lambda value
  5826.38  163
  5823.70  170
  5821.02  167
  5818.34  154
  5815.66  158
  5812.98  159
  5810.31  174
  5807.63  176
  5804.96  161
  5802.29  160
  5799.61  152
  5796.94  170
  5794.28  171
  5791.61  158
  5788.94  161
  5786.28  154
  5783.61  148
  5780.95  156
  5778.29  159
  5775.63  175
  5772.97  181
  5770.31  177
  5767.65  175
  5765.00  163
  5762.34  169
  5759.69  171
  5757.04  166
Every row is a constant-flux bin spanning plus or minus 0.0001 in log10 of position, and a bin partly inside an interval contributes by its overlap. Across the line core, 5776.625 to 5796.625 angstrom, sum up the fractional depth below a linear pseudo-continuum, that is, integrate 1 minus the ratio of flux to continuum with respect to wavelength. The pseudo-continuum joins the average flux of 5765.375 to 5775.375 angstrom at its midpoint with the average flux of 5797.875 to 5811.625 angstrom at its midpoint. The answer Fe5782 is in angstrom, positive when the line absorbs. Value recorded 1.35 angstrom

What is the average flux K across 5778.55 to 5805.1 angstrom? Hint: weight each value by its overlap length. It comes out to 159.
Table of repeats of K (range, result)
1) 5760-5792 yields 165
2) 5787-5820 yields 163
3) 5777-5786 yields 154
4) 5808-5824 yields 164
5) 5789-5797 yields 165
